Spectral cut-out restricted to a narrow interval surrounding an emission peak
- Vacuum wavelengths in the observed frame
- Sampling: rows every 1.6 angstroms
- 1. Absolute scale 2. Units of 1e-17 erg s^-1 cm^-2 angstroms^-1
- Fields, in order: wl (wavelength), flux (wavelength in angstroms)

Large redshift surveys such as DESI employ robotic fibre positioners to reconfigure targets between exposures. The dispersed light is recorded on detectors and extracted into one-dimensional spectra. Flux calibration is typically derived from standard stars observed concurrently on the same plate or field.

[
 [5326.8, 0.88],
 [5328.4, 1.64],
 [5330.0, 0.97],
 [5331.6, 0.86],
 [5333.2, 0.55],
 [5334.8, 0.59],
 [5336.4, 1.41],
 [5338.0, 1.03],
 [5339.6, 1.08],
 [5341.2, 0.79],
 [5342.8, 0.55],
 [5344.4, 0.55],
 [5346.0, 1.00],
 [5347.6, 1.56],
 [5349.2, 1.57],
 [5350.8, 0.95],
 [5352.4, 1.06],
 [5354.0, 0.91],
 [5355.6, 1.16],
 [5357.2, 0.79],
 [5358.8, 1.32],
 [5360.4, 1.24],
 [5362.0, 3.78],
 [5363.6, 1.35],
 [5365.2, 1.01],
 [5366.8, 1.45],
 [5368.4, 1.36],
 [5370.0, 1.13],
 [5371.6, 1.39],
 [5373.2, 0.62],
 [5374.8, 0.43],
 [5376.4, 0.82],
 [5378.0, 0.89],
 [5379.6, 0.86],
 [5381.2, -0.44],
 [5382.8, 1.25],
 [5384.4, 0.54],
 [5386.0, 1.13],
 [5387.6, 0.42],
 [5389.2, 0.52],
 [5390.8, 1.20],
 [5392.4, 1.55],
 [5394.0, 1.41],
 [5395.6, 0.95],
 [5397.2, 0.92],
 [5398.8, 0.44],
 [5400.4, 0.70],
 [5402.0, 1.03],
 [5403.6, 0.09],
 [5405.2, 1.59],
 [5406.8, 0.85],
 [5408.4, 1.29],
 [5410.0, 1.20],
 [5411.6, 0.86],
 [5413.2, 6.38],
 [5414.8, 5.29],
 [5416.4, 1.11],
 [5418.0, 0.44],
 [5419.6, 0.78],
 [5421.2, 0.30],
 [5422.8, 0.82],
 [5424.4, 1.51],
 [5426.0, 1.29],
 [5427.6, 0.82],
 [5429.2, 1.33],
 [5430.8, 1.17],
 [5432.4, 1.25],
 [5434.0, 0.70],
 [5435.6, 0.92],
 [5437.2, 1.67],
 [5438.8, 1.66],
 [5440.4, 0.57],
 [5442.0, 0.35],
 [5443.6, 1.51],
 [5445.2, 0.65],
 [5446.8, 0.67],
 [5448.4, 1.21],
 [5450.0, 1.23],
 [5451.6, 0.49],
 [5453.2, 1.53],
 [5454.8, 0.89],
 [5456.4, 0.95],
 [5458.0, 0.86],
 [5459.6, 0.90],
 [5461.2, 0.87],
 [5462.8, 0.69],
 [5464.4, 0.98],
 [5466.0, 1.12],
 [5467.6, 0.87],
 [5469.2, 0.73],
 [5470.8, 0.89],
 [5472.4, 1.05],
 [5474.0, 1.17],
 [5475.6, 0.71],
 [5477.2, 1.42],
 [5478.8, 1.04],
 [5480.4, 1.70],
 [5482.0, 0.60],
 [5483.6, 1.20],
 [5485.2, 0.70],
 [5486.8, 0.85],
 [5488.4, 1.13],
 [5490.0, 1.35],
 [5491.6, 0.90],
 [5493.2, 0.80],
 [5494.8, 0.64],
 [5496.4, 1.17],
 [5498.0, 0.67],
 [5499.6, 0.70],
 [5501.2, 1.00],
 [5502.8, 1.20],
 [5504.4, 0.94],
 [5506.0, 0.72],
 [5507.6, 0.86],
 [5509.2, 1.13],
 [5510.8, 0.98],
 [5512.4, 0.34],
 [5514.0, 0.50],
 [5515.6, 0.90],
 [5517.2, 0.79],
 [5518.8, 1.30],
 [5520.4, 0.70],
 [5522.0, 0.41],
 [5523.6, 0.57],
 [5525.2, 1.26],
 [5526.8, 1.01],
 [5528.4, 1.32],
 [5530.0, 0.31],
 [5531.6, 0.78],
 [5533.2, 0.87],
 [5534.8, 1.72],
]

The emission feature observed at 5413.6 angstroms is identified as [O III] 5007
